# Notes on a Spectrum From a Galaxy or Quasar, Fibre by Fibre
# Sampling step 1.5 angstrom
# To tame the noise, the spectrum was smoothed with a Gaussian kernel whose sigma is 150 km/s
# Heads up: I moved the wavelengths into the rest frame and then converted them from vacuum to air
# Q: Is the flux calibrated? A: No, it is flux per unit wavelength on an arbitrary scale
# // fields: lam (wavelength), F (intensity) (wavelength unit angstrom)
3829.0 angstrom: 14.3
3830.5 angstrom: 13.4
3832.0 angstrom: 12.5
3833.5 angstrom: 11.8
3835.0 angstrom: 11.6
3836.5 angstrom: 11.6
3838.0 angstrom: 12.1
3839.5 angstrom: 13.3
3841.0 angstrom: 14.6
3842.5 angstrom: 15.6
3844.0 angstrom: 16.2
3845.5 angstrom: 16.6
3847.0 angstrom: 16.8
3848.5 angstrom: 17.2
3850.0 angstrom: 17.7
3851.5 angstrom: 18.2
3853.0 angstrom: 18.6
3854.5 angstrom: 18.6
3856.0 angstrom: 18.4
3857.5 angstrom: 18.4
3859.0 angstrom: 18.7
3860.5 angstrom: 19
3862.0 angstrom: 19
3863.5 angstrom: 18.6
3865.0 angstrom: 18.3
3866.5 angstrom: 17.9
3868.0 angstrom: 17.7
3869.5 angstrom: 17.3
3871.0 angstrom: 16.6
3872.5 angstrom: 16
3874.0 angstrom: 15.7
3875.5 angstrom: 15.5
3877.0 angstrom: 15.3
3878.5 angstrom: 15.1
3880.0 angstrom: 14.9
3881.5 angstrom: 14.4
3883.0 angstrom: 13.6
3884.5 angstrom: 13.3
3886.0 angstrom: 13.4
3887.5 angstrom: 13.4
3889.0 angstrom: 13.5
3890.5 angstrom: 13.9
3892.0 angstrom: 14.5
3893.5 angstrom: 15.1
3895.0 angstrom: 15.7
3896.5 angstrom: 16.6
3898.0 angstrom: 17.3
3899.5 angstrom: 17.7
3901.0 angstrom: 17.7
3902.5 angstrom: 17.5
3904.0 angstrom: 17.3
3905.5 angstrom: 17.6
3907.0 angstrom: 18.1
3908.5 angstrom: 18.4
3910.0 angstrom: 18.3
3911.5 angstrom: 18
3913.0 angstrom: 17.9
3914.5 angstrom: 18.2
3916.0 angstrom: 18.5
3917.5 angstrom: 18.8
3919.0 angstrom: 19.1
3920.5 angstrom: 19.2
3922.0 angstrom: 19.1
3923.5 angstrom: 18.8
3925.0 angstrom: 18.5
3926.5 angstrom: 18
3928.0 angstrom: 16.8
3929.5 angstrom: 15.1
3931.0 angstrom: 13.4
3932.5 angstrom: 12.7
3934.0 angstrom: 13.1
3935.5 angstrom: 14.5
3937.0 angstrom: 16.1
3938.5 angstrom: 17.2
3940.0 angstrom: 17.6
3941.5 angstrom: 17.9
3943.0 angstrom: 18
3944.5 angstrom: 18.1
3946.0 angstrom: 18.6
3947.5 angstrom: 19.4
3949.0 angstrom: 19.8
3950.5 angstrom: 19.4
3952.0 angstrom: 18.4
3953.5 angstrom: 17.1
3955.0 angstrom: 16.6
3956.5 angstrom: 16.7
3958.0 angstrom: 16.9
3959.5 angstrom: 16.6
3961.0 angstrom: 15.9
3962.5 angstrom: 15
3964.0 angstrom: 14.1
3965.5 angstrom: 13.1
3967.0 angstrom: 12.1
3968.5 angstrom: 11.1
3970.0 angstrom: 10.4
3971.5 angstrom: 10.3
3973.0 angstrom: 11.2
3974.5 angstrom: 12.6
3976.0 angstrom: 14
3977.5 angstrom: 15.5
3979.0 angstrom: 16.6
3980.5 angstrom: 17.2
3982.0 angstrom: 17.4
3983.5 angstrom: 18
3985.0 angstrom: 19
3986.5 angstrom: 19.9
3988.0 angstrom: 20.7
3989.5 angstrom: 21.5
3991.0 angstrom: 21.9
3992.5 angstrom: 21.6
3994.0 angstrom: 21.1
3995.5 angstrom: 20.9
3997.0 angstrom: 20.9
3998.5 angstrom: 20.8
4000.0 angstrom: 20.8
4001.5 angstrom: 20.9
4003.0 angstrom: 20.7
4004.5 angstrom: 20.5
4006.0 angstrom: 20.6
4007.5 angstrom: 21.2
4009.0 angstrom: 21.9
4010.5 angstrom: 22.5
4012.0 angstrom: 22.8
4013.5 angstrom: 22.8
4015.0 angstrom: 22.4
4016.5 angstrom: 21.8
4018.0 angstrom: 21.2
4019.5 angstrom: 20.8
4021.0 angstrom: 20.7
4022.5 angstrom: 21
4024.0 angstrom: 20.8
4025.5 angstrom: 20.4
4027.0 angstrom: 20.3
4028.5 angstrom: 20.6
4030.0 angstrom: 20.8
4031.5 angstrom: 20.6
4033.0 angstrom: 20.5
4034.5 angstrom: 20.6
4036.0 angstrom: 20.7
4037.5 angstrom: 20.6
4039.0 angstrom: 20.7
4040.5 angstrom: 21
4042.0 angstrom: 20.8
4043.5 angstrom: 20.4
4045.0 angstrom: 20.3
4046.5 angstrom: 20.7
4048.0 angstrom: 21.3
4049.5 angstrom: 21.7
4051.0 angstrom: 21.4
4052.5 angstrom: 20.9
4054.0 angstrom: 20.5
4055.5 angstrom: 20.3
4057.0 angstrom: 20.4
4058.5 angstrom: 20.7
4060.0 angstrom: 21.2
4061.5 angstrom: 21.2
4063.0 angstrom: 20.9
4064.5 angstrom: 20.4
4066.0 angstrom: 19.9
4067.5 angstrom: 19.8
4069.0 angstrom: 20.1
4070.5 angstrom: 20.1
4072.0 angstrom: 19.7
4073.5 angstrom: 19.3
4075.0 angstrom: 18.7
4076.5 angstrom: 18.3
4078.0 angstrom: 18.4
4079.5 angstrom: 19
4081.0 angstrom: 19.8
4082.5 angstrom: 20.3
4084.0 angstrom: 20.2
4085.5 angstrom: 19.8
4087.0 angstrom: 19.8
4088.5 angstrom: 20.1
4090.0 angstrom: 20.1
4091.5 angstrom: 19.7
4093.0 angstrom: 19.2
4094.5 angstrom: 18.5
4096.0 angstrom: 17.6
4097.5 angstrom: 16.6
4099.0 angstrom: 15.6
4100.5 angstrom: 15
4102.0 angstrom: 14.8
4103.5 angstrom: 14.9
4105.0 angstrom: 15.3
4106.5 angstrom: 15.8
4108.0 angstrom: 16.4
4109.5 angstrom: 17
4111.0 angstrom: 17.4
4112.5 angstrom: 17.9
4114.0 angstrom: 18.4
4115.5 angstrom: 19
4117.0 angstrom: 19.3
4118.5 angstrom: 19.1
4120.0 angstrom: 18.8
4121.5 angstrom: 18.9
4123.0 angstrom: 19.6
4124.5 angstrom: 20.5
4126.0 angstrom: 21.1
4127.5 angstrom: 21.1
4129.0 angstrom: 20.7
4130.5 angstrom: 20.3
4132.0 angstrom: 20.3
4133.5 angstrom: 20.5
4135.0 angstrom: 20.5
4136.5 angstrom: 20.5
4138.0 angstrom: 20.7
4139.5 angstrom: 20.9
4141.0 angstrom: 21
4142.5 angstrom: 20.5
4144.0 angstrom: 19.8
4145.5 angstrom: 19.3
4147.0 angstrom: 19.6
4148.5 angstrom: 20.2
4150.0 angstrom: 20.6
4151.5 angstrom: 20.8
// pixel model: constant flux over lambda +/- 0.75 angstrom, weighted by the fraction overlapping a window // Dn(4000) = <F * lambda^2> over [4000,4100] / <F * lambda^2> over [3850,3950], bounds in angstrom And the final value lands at 1.29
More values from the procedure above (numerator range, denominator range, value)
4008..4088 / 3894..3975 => 1.32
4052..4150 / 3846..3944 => 1.27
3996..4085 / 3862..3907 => 1.40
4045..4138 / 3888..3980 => 1.28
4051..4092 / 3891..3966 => 1.26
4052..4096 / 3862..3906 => 1.37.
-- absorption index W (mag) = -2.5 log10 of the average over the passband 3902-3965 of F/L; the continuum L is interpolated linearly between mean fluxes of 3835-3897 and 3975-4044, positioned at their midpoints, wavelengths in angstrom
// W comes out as 0.04 mag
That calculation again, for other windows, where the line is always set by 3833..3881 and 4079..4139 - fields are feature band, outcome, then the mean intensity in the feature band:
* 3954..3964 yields 0.077 mag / 16.1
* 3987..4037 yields -0.184 mag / 21.1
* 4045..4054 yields -0.159 mag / 21.1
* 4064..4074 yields -0.087 mag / 19.9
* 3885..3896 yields 0.171 mag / 14.2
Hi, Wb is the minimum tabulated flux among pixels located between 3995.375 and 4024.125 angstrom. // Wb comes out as 20.5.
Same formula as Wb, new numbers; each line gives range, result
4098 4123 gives 14.8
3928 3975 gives 10.3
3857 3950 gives 12.7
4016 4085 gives 18.3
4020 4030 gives 20.3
